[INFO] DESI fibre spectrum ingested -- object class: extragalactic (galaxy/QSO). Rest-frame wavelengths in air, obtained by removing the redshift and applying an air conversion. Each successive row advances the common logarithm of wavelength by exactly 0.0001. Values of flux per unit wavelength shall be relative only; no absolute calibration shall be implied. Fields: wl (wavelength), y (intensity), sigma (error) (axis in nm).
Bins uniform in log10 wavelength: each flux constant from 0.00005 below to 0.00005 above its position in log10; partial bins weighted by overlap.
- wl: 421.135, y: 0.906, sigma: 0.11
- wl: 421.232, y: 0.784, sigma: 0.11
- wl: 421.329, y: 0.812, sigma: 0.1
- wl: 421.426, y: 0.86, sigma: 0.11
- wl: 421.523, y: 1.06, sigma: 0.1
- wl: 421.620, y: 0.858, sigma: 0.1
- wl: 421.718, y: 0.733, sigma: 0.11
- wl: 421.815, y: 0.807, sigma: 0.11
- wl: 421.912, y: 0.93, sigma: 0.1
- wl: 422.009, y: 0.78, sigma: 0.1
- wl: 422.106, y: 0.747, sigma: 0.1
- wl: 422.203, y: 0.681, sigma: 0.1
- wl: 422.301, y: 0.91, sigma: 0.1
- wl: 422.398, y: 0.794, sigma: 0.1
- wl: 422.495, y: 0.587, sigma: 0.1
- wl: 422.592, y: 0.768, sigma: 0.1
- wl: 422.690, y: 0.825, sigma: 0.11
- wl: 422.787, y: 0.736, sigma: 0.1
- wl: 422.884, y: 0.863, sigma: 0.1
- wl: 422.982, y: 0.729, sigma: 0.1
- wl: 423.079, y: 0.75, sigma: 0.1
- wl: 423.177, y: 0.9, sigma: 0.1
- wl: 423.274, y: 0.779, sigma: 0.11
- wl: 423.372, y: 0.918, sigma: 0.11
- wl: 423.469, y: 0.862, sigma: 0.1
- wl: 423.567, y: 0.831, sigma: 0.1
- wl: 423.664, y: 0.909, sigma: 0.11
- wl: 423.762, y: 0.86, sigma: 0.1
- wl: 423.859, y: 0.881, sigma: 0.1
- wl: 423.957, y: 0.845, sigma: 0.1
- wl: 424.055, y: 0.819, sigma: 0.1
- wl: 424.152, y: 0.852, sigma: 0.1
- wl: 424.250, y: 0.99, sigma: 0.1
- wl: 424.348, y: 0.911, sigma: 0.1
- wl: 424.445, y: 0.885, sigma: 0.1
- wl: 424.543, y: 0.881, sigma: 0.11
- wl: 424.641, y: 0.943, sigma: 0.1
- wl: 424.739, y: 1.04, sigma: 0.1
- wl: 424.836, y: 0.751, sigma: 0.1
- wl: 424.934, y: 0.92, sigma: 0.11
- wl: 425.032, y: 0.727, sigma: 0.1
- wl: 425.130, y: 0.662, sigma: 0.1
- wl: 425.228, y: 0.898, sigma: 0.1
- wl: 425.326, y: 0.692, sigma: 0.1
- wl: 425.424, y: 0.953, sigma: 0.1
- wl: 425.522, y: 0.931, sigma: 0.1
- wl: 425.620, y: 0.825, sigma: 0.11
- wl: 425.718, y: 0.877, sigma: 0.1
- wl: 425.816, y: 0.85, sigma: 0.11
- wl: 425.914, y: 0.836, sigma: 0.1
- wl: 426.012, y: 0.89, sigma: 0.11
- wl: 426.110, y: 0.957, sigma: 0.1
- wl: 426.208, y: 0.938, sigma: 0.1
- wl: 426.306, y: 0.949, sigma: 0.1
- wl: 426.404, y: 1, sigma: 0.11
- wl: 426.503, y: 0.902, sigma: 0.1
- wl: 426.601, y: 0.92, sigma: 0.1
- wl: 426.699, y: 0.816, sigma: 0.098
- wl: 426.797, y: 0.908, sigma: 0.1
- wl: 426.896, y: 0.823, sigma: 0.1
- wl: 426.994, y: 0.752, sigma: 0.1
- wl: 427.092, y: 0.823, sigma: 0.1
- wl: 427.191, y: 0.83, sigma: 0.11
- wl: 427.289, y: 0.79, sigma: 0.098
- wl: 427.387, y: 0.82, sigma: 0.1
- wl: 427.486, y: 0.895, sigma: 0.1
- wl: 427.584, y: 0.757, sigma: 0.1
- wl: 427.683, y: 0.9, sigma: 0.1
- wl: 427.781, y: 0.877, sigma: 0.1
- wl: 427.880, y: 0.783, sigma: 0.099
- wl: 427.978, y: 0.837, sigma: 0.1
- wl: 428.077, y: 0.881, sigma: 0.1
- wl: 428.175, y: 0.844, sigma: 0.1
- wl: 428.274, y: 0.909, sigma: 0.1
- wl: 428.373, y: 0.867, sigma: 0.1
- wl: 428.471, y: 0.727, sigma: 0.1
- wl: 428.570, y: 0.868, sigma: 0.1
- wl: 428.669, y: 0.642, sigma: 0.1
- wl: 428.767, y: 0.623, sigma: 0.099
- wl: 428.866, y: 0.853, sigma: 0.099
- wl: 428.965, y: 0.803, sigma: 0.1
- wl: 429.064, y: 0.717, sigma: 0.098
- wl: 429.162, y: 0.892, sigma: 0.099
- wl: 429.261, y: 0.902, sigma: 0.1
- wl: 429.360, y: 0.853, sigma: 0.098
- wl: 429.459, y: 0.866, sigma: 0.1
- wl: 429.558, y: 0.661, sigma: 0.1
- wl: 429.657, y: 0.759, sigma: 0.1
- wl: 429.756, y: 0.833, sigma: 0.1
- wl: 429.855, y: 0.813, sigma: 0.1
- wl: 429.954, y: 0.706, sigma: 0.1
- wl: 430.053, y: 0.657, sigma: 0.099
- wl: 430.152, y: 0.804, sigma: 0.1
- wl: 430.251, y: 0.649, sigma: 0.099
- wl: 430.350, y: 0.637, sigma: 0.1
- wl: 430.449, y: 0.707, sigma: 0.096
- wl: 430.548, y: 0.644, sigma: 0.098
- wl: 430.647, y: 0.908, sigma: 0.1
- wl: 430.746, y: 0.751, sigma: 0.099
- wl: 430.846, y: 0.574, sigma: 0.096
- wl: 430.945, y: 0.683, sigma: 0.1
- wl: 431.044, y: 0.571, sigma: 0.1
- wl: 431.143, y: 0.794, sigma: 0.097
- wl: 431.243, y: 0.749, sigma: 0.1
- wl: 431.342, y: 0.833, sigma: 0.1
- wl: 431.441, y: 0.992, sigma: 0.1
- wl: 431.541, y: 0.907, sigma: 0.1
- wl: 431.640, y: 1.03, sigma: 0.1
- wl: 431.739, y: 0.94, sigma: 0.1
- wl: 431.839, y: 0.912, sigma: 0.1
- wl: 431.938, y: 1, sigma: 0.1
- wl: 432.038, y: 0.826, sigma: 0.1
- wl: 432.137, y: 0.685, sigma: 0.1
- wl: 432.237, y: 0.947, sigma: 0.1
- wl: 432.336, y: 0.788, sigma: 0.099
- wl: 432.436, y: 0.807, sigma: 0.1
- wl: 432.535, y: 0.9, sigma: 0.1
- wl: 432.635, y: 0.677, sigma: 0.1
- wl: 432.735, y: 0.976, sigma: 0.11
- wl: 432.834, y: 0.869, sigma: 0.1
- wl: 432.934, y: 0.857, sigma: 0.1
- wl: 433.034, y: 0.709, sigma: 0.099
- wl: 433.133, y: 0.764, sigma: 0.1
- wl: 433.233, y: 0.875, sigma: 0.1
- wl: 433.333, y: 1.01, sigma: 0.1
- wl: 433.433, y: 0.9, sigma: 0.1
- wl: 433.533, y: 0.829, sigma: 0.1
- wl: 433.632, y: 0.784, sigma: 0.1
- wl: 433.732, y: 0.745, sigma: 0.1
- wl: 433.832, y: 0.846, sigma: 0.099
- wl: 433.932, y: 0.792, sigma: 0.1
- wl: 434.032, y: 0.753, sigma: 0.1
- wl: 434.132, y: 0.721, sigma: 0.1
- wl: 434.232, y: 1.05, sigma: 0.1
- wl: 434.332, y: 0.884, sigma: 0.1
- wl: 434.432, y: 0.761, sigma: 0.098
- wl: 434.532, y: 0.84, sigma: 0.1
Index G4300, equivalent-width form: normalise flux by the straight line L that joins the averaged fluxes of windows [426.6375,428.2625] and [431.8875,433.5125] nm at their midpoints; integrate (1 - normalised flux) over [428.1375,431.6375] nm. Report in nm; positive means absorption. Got 0.280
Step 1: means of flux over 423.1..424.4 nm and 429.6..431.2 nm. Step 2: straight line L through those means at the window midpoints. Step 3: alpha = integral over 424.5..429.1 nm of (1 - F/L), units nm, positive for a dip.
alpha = -0.25 nm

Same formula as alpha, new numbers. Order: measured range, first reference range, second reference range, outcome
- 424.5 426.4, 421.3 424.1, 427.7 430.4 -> -0.15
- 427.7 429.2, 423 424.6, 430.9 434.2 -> 0.07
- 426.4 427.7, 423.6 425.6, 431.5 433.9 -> 0.03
